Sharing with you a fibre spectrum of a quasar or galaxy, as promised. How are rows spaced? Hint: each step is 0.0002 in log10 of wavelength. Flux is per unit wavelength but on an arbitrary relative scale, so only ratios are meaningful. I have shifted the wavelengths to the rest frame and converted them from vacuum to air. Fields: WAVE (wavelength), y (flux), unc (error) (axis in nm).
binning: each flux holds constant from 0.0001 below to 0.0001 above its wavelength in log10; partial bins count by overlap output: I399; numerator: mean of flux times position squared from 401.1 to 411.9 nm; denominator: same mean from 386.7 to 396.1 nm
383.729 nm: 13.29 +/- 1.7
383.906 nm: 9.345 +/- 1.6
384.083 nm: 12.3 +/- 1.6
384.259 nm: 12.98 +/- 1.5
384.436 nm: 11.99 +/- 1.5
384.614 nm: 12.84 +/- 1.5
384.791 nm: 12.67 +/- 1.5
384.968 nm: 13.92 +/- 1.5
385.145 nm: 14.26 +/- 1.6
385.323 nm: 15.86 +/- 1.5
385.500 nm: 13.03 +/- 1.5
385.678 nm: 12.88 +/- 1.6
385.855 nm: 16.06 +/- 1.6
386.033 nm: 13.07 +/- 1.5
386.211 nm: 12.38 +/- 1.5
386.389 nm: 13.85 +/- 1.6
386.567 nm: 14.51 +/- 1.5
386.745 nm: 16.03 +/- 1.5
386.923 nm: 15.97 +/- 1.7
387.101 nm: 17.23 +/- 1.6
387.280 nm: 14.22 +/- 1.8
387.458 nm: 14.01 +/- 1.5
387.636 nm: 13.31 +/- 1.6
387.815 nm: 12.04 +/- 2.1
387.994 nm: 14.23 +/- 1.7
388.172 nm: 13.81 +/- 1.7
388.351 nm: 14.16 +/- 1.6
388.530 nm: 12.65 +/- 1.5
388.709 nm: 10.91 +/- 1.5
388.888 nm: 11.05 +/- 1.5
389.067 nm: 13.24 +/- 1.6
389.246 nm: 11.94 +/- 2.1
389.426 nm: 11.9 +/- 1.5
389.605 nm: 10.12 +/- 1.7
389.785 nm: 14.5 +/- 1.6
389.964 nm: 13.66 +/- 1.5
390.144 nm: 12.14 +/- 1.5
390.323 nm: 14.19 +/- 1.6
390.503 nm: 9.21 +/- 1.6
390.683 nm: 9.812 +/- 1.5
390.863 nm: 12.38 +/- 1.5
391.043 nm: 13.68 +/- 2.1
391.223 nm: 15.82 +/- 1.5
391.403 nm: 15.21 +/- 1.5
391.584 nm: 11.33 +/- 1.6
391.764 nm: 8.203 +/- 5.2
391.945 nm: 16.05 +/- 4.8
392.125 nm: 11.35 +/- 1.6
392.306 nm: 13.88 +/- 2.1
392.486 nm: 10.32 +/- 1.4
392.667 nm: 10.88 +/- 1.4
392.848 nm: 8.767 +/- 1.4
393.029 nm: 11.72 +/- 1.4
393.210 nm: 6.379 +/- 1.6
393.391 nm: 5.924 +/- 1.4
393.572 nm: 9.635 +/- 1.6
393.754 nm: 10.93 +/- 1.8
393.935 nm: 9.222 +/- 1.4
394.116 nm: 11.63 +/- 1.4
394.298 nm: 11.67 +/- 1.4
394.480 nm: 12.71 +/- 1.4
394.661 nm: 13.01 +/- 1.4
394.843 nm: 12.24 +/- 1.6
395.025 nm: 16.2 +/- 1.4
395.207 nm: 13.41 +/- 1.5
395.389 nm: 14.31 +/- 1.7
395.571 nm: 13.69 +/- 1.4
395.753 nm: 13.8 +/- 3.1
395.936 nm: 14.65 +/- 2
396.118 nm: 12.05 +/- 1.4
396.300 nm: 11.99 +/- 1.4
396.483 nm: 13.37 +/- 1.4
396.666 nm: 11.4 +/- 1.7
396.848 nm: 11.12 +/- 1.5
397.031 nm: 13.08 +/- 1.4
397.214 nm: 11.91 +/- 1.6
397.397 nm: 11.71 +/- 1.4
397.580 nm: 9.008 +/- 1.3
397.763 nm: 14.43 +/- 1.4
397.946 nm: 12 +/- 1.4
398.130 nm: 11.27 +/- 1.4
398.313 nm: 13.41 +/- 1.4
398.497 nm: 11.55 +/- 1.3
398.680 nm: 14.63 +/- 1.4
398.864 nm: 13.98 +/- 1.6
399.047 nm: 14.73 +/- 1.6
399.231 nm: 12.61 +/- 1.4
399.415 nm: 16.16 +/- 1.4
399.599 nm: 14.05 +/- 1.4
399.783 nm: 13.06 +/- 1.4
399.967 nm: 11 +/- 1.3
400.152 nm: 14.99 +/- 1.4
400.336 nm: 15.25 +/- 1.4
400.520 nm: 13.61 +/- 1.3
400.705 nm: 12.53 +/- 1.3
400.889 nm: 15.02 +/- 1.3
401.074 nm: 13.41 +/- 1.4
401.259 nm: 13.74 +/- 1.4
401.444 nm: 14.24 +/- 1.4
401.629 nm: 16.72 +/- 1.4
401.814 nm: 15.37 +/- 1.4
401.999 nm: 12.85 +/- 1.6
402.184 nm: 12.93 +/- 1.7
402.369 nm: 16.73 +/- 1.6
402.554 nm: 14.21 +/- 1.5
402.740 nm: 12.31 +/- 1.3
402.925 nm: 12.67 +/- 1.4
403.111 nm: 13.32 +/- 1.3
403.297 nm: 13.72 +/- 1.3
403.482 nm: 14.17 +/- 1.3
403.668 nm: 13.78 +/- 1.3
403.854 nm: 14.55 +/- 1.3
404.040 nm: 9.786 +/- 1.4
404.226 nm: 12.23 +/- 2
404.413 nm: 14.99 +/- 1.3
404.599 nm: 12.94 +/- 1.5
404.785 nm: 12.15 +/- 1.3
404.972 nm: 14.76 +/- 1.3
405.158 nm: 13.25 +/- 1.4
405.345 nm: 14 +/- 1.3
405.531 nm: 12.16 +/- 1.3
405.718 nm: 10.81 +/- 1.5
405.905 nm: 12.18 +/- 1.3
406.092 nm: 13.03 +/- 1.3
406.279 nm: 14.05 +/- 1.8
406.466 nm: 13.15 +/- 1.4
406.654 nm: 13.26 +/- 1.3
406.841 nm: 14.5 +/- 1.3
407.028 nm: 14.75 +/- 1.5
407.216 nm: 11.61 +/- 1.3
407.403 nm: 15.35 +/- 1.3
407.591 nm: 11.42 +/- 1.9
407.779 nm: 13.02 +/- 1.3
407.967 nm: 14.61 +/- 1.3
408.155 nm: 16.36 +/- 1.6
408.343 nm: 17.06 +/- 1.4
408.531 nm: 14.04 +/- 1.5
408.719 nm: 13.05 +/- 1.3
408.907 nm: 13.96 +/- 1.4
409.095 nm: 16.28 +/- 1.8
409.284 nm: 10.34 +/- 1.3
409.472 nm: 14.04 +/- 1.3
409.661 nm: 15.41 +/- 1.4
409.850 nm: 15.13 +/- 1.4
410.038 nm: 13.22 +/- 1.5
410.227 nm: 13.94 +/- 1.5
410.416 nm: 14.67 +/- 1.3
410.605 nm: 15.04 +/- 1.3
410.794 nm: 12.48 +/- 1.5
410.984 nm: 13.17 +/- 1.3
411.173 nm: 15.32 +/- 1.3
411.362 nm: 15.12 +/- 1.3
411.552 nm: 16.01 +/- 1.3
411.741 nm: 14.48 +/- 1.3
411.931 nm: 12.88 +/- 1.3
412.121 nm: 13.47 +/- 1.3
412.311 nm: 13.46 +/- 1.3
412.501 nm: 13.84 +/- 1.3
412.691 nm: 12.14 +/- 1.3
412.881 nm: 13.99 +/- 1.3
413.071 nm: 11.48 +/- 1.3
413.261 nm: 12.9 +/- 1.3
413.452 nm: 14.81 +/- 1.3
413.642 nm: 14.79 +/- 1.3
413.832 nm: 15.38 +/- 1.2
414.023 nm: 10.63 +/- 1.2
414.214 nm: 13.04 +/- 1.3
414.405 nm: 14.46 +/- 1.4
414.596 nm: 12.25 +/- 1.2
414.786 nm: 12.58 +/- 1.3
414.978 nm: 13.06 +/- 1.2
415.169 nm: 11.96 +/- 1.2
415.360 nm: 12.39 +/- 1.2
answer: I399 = 1.2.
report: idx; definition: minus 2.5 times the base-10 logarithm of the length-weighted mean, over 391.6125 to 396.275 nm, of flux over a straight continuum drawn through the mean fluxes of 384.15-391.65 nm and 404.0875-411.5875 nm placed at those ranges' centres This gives 0.15 mag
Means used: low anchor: 13.3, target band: 11.7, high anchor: 13.8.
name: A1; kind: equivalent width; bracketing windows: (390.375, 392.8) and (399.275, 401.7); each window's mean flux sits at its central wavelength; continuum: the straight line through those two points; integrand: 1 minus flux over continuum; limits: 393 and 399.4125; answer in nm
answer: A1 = 0.46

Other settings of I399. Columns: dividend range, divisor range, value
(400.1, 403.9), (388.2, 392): 1.20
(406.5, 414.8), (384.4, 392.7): 1.18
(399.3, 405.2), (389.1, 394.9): 1.25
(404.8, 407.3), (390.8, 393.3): 1.19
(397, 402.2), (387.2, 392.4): 1.11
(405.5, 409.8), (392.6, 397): 1.25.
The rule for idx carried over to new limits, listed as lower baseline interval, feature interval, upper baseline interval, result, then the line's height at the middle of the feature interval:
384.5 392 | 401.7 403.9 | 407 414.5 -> -0.02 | 13.7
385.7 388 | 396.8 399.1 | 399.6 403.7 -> 0.12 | 14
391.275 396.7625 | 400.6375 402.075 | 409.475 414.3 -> -0.13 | 12.7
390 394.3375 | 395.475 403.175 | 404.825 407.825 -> -0.09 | 12.2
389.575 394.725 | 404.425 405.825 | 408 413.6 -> 0.03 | 13.3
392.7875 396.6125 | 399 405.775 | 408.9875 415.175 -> -0.08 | 12.6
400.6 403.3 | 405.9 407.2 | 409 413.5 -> 0.03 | 13.9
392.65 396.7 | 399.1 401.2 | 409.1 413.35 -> -0.11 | 12.4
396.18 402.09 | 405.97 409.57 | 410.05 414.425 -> -0.02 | 13.6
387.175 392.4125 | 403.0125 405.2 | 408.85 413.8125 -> 0.02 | 13.5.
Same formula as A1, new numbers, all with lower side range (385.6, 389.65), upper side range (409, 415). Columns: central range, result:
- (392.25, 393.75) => 0.430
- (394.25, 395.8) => 0.010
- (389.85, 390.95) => 0.128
